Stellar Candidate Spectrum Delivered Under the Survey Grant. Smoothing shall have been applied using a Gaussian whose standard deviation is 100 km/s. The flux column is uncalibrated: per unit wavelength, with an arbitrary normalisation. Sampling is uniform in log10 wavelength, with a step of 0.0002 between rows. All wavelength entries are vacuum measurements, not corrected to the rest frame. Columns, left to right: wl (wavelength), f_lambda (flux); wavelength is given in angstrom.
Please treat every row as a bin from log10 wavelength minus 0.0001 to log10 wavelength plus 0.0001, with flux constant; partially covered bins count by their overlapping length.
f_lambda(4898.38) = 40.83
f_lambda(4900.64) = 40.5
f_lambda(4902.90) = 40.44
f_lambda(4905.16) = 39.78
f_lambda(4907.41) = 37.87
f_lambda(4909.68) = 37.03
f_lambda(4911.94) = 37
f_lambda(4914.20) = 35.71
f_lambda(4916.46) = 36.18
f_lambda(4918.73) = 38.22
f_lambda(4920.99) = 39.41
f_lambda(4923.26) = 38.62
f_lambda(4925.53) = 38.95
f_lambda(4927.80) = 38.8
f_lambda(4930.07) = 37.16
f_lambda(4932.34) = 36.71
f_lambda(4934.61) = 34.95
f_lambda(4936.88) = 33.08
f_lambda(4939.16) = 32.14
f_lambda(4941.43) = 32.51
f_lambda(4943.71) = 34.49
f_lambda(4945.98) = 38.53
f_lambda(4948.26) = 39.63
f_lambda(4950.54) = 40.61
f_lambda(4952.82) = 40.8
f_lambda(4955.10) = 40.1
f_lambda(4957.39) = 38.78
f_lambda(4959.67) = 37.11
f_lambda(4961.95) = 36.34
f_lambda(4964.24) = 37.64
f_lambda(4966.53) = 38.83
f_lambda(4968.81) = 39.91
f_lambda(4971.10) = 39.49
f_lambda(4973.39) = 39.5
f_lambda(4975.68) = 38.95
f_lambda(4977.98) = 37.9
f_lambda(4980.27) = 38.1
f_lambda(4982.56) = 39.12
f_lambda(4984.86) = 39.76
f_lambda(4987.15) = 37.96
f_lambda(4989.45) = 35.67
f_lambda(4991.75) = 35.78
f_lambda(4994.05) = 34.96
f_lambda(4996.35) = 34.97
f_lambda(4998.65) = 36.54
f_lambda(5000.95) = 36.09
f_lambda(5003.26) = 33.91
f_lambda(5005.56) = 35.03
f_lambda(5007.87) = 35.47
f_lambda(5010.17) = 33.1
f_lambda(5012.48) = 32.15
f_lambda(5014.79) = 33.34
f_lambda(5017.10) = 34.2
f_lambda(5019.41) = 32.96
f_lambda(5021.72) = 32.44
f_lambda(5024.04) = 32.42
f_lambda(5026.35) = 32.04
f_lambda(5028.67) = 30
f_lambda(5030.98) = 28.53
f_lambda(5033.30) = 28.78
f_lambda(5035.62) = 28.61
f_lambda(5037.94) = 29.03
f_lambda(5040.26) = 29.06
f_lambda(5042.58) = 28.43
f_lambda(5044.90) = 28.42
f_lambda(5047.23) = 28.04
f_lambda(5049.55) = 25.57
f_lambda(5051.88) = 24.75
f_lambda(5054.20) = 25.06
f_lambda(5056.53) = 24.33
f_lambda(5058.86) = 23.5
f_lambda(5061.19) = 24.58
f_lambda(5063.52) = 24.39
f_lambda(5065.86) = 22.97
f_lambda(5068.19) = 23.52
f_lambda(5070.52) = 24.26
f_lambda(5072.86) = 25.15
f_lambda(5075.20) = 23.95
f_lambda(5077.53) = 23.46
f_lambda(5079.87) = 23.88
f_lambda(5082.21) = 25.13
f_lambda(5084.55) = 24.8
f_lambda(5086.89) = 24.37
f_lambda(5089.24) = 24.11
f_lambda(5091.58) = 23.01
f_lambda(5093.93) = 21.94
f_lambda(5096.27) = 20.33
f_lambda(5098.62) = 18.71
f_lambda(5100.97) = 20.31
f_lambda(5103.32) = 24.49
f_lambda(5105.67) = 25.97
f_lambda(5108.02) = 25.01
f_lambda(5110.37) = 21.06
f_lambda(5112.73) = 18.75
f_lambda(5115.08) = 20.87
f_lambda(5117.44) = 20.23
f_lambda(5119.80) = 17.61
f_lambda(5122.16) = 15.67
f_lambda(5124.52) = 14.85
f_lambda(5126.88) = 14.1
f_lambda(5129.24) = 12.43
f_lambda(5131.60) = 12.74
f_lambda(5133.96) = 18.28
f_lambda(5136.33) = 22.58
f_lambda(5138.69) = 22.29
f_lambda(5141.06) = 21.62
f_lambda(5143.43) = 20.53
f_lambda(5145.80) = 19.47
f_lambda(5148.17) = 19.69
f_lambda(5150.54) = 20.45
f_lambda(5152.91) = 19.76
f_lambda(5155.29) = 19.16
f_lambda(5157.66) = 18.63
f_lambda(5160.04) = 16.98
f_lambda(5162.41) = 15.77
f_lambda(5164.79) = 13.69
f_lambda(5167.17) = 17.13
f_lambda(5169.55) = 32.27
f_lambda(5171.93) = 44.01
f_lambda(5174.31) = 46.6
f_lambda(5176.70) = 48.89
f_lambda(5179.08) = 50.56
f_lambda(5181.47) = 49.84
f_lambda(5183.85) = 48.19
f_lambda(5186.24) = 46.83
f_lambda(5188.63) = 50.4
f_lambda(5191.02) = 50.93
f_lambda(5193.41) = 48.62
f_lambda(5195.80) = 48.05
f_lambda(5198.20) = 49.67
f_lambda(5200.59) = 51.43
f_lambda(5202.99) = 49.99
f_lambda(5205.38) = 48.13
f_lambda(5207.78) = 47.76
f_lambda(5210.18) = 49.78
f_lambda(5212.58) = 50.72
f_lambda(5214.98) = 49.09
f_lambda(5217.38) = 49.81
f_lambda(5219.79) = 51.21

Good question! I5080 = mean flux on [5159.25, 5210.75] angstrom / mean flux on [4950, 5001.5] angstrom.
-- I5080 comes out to 1.1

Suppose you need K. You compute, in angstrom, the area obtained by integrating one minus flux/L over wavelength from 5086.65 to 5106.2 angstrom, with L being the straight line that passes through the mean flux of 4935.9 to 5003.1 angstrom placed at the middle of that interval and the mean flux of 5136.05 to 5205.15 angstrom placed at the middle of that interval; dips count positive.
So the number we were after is 7.2 angstrom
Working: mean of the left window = 37.4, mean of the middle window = 22.4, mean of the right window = 34.3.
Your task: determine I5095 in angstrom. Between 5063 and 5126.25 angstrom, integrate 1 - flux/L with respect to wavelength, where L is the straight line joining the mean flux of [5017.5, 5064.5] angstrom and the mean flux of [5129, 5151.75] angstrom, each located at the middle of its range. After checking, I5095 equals 3.63 angstrom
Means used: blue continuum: 28.2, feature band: 22.1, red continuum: 19.3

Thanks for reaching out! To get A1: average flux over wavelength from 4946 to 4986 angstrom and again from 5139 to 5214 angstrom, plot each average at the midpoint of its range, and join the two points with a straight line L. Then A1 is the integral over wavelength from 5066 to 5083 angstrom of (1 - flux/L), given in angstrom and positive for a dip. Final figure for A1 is 6.1 angstrom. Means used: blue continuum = 39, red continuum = 36.6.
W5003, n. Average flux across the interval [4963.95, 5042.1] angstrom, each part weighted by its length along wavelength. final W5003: 34.7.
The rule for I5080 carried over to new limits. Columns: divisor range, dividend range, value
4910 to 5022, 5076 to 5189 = 0.67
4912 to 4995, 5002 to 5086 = 0.75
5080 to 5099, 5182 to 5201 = 2.14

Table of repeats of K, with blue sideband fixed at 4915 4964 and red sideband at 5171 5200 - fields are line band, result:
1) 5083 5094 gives 5.1 angstrom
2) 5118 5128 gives 6.5 angstrom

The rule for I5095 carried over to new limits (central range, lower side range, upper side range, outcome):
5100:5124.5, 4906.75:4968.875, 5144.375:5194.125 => 9.63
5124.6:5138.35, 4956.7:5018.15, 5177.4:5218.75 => 8.82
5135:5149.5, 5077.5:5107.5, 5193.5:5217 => 5.71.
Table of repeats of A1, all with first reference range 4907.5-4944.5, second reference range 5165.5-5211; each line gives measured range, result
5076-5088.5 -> 5.3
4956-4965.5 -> 0.0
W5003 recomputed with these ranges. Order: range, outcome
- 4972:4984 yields 38.7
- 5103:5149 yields 19.3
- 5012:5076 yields 27.8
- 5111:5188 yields 25.2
